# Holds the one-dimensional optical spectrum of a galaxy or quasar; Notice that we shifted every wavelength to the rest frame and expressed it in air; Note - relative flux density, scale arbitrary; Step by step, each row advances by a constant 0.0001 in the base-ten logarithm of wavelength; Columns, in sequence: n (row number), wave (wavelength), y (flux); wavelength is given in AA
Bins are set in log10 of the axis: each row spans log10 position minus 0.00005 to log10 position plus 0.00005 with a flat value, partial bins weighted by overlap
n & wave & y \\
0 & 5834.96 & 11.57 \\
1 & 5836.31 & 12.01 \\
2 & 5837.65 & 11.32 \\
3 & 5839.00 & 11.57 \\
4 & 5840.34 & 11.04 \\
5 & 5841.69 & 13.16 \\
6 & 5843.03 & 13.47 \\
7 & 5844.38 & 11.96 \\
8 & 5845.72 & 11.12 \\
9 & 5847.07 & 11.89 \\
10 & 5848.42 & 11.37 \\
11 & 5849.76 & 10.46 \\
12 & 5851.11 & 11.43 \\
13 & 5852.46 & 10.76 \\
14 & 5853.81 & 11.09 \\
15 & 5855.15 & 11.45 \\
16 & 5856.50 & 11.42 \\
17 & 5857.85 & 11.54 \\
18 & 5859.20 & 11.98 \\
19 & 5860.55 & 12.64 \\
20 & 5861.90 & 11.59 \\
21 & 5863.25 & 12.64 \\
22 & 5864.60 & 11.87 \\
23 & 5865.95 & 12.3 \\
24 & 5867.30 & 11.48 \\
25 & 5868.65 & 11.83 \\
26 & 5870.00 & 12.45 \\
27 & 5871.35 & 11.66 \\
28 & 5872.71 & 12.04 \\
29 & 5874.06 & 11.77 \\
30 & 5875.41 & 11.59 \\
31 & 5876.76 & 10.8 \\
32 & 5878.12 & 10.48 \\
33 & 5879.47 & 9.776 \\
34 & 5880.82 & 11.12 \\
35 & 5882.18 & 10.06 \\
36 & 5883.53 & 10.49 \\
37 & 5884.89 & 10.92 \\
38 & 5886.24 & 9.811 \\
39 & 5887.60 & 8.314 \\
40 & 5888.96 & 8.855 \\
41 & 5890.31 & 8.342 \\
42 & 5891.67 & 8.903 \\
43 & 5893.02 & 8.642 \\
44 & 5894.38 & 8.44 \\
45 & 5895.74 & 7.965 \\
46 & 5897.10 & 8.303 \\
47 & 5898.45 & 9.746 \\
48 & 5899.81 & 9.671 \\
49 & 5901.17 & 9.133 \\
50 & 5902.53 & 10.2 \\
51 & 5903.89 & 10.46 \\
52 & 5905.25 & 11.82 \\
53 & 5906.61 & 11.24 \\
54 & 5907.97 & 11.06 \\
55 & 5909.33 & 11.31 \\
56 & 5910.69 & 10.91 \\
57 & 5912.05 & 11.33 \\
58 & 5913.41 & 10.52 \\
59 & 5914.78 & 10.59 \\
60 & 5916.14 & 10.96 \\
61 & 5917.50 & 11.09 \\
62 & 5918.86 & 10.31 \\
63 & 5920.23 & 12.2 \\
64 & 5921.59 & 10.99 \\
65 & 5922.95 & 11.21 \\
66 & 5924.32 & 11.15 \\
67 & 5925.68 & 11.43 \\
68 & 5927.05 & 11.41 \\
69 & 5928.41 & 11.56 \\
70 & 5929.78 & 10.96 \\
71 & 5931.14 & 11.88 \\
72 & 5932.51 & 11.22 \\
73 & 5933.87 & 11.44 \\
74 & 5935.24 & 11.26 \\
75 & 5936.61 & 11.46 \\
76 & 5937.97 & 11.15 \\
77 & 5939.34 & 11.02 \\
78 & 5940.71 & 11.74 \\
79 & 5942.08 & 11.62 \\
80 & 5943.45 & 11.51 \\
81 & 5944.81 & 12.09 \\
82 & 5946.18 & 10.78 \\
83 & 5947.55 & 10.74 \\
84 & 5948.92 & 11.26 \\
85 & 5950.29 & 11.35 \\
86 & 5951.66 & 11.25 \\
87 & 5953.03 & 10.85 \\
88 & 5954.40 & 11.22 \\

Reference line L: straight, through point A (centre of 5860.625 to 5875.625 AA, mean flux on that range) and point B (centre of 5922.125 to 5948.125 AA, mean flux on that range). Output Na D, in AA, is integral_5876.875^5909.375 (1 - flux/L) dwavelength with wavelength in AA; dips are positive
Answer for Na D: 5.4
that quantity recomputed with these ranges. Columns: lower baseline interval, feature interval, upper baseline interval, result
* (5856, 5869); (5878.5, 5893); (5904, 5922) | 2.4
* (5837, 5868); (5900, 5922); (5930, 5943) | 1.2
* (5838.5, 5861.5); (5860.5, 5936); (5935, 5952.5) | 5.0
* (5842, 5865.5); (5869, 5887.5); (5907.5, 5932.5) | 0.9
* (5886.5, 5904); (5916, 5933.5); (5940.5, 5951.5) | -1.5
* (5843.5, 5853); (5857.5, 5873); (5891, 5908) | -1.8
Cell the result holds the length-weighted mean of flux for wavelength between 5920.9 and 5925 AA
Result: 11.1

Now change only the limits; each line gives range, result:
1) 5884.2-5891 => 9.24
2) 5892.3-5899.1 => 8.63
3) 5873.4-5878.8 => 11.2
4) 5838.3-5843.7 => 12.3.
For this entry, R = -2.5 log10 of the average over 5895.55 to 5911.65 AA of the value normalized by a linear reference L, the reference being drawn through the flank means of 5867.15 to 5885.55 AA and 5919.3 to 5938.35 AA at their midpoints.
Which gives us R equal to 0.10 mag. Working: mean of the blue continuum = 11.2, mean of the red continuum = 11.4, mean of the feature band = 10.2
